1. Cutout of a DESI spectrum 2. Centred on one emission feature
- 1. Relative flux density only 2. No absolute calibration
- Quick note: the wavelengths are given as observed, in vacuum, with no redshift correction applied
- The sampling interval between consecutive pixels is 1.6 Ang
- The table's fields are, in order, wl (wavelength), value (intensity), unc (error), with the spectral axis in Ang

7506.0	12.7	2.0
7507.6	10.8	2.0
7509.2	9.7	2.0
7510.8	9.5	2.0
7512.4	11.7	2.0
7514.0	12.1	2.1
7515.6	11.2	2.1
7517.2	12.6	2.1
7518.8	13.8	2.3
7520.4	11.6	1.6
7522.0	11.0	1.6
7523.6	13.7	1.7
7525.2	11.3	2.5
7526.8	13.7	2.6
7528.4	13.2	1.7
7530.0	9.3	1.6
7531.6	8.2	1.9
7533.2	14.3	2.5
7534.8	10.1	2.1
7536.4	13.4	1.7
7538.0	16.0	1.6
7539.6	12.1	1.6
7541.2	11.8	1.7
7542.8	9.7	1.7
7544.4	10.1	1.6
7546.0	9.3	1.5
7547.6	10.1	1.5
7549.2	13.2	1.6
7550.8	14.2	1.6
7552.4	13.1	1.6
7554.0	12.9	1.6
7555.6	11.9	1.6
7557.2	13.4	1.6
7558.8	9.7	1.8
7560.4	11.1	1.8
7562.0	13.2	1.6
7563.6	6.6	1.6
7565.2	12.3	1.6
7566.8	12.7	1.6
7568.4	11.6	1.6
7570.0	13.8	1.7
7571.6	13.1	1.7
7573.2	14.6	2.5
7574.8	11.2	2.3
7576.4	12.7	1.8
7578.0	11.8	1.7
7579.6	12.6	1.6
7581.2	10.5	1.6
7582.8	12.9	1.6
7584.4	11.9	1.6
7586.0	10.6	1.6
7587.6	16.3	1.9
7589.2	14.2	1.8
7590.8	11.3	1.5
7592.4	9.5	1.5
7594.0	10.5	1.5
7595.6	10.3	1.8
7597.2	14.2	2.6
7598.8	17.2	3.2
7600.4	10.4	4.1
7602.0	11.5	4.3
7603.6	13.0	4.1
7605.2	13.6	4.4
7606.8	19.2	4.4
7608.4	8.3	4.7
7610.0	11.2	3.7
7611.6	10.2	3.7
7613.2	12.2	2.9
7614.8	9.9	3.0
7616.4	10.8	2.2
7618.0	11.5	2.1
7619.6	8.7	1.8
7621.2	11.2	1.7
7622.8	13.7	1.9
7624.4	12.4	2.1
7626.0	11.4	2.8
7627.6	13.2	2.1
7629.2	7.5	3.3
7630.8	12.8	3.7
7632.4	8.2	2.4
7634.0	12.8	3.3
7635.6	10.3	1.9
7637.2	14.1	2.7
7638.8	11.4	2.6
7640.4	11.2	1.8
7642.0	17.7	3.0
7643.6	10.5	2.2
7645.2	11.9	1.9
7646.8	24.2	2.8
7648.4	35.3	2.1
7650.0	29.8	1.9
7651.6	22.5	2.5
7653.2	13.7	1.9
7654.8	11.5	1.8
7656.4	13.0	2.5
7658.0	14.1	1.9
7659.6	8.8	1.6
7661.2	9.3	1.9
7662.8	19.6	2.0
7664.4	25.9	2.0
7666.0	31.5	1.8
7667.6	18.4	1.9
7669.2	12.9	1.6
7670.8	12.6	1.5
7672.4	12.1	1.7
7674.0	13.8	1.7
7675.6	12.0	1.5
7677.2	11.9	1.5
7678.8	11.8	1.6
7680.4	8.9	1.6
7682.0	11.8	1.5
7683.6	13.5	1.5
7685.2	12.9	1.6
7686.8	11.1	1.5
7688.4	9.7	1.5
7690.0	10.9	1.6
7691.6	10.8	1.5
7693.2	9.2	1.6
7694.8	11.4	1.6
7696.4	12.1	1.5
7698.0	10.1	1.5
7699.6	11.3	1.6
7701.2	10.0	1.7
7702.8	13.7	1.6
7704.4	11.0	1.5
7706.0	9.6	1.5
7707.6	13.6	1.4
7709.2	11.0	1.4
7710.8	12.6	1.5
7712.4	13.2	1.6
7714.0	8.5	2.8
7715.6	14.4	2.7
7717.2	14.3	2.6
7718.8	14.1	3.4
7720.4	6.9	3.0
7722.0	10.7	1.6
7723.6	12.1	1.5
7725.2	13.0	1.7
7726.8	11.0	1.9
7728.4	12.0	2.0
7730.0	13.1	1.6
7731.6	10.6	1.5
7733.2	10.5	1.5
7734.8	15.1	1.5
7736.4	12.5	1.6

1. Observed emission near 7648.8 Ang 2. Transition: [S II] 6716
